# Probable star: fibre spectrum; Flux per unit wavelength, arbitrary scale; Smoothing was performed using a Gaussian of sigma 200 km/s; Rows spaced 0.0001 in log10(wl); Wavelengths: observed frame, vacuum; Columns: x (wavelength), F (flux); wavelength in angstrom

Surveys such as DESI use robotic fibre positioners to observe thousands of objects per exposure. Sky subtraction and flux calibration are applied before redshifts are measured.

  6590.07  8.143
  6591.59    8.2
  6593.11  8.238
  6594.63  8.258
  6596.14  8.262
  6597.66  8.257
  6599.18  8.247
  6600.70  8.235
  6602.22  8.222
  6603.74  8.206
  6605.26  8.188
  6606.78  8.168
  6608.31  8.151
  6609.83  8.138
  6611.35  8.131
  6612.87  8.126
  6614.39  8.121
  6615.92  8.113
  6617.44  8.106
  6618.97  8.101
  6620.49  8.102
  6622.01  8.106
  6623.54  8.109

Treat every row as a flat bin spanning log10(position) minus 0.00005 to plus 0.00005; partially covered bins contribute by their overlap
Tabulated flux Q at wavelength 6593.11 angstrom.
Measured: 8.238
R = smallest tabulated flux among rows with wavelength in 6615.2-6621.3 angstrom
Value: 8.101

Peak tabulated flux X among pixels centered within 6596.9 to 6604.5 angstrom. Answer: 8.257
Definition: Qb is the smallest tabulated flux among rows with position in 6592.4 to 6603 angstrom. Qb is 8.222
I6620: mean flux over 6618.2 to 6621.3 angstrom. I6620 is 8.11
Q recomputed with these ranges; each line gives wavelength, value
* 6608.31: 8.151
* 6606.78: 8.168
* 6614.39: 8.121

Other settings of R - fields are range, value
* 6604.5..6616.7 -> 8.113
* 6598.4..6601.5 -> 8.235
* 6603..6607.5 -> 8.168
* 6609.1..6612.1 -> 8.131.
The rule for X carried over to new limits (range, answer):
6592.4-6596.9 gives 8.262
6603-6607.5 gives 8.206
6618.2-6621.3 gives 8.102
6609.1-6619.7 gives 8.138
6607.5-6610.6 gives 8.151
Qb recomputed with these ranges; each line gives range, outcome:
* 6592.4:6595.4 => 8.238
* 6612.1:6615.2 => 8.121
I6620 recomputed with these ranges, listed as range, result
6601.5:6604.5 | 8.22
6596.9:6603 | 8.24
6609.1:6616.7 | 8.13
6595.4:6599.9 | 8.25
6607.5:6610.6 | 8.13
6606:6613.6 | 8.14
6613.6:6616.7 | 8.12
